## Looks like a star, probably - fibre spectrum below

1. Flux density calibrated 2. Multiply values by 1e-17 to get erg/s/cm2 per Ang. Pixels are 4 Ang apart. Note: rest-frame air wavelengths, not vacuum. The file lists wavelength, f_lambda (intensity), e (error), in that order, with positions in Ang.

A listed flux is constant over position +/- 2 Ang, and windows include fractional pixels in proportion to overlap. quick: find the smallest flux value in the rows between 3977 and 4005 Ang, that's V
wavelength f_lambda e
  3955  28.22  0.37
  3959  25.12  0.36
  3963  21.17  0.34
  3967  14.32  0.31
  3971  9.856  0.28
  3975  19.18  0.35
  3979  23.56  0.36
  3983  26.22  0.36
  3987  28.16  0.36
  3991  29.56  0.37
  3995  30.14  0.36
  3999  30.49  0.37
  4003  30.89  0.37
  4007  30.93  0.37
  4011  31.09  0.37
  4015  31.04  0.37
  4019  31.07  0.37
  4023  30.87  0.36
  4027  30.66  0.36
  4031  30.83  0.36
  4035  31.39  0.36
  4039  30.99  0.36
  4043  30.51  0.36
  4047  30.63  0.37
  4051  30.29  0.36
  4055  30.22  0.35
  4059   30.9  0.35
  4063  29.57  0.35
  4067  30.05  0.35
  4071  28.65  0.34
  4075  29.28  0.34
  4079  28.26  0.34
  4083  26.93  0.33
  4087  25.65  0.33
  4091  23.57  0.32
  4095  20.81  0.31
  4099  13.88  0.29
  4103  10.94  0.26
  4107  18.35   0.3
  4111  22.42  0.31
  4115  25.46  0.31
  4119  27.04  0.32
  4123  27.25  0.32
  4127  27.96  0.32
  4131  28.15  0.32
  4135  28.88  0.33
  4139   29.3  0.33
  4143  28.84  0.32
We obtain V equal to 23.56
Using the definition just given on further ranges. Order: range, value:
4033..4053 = 30.29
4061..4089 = 25.65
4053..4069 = 29.57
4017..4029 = 30.66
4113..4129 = 25.46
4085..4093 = 23.57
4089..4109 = 10.94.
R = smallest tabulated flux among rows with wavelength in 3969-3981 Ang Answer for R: 9.856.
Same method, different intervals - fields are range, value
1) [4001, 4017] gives 30.89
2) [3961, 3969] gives 14.32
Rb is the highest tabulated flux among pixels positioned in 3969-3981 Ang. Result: 23.56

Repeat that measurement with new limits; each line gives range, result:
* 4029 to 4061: 31.39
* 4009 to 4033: 31.09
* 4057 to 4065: 30.9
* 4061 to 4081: 30.05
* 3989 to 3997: 30.14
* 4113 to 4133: 28.15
